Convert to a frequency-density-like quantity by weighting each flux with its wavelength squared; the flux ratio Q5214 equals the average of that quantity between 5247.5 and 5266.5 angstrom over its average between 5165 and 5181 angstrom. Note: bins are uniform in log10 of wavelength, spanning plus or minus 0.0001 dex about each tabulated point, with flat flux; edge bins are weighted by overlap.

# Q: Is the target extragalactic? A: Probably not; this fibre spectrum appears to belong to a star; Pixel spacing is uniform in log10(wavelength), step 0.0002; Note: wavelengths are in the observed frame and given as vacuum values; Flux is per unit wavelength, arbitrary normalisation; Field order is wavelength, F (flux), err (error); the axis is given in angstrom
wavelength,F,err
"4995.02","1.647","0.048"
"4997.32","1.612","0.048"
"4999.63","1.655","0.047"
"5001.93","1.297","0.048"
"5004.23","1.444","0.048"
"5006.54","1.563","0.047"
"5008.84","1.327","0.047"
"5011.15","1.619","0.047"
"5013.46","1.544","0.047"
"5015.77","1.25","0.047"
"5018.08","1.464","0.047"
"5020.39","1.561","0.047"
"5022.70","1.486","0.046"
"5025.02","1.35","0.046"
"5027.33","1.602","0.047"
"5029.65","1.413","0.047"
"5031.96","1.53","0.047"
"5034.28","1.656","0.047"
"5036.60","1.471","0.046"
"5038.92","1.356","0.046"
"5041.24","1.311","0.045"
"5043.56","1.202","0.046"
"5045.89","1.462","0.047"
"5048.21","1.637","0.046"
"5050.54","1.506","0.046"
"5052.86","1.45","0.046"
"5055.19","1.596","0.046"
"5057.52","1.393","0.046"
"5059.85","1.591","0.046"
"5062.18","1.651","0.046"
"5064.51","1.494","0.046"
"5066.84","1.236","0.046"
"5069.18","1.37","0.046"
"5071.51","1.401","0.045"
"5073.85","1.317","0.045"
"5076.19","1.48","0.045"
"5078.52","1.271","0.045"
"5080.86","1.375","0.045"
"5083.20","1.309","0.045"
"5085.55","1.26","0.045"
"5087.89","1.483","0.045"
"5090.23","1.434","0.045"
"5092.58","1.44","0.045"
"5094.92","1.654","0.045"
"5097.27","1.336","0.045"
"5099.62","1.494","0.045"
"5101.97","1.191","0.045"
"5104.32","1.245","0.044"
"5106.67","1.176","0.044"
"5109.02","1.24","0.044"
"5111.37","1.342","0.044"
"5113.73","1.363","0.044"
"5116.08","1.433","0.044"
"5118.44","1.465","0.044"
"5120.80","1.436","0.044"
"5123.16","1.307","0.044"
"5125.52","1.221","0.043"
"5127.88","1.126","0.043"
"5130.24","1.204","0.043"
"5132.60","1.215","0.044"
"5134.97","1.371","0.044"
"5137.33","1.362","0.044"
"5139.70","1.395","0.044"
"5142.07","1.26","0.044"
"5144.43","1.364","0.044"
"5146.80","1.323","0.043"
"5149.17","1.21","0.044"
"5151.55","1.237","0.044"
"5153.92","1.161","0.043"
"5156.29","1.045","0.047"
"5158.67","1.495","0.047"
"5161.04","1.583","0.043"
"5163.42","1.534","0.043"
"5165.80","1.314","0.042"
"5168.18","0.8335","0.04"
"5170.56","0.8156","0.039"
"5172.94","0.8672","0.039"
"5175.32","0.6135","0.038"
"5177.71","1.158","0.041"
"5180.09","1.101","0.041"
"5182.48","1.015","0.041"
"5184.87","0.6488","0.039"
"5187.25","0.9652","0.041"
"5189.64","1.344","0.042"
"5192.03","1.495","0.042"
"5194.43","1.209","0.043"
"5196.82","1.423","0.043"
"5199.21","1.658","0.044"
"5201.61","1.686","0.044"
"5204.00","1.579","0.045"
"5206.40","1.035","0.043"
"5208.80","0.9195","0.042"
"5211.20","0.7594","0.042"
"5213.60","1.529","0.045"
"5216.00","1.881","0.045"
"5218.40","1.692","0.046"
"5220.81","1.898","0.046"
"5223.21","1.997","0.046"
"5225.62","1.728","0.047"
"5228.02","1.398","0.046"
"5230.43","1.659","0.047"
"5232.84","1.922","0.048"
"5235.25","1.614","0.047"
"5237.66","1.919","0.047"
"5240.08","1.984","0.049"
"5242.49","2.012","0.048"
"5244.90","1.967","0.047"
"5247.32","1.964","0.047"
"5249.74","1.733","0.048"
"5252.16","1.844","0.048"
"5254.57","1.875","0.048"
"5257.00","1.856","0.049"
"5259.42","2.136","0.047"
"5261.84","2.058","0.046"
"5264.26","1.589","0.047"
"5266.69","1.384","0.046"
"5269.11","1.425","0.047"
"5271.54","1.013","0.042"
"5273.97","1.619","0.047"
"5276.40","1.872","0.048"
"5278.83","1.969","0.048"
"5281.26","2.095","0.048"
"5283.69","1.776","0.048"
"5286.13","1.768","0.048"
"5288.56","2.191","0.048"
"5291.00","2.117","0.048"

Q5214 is 2.0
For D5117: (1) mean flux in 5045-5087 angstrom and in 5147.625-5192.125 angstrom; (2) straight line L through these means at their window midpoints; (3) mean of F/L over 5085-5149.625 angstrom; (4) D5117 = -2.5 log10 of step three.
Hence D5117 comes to -0.05 mag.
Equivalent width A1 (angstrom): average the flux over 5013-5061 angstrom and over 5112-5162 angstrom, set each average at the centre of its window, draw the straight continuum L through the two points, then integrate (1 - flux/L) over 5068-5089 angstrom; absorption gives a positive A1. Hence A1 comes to 0.6 angstrom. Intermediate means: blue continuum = 1.47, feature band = 1.36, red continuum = 1.31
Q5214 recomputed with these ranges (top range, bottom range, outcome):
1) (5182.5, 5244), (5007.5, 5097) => 1.12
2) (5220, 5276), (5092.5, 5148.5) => 1.40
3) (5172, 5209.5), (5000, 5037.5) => 0.85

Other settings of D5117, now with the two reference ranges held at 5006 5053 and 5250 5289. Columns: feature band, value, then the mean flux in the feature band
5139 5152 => 0.24 mag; 1.3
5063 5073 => 0.10 mag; 1.38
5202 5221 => 0.21 mag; 1.4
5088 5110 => 0.14 mag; 1.36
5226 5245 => -0.04 mag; 1.8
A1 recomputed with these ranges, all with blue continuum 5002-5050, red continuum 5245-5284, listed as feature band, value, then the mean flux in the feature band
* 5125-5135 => 2.40 angstrom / 1.21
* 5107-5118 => 1.62 angstrom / 1.34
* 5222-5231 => 0.11 angstrom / 1.7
